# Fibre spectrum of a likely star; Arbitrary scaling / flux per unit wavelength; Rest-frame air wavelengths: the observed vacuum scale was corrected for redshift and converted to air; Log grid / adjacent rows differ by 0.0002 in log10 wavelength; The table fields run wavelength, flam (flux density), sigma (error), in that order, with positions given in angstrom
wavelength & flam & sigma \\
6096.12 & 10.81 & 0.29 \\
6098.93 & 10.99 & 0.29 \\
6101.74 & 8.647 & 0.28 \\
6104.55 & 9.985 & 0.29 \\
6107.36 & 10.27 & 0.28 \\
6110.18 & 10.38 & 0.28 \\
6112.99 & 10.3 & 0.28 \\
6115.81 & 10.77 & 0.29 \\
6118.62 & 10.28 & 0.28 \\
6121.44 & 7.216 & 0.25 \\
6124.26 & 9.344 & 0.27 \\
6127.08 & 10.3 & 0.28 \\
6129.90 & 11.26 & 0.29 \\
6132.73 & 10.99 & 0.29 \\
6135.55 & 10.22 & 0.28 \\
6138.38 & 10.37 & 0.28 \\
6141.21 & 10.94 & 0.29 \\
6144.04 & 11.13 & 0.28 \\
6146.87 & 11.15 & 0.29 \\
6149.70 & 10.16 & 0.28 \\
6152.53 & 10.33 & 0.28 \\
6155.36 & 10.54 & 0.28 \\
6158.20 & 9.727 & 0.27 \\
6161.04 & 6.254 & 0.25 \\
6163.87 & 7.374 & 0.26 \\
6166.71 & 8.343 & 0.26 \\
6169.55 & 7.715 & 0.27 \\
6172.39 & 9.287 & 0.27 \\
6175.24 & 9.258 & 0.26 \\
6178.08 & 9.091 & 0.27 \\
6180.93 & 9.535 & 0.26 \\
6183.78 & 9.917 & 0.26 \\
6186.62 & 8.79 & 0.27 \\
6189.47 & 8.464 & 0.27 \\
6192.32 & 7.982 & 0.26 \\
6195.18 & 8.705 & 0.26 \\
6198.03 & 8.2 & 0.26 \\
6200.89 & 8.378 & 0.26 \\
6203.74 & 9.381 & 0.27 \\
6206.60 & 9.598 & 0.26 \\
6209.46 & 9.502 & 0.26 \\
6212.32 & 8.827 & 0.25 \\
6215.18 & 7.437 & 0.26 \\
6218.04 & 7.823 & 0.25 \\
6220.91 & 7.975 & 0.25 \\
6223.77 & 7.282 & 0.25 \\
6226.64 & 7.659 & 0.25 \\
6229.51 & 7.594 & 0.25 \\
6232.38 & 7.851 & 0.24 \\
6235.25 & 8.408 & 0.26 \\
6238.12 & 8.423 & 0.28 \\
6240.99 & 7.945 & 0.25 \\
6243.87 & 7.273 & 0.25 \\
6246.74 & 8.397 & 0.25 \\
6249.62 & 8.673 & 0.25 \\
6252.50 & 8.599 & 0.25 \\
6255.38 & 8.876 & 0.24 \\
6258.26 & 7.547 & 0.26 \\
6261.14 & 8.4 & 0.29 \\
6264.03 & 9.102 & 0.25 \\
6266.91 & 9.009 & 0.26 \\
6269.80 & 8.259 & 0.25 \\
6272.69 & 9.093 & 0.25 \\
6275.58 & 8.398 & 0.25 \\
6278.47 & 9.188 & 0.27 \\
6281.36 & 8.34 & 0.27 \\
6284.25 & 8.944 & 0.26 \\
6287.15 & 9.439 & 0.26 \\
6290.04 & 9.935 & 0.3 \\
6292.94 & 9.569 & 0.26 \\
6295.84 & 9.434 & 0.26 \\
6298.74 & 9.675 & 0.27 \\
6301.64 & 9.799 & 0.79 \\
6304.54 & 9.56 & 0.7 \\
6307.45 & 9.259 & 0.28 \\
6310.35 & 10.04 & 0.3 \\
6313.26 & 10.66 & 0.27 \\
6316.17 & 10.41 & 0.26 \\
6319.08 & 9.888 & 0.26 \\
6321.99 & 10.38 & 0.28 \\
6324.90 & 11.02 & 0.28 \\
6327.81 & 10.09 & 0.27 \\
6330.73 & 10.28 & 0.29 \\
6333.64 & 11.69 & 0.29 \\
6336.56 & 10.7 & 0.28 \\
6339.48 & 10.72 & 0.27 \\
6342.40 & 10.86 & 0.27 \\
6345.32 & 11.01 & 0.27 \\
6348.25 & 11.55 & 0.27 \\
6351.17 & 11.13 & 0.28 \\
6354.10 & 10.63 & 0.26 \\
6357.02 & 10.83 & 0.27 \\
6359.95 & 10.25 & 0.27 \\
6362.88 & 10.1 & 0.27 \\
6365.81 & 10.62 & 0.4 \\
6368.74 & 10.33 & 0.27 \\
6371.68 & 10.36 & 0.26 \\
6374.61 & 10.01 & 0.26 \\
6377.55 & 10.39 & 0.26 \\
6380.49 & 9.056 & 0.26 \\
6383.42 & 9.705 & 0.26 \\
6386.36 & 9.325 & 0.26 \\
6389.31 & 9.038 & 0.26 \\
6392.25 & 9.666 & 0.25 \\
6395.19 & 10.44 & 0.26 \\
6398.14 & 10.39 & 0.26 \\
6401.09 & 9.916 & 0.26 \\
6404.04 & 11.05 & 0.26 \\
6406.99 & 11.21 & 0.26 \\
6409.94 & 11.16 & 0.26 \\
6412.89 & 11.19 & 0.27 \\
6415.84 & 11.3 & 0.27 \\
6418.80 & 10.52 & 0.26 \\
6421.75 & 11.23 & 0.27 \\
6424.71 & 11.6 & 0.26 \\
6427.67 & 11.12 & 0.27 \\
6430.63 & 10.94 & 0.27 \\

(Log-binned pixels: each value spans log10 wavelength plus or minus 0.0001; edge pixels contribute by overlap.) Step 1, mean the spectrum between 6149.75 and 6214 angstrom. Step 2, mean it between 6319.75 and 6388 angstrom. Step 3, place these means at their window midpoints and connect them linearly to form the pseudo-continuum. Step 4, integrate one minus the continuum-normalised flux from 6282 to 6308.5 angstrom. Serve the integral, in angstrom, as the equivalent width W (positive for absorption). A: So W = 1.2 angstrom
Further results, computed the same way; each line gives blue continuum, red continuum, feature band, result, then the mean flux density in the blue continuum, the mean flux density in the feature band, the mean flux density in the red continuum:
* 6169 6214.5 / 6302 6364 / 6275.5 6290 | 1.37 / 8.91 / 9.01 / 10.5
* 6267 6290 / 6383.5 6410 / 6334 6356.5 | -3.20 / 8.89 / 11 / 10.2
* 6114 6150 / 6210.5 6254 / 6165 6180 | 1.04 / 10.3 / 8.74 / 8.03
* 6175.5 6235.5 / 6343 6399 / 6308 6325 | -1.06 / 8.51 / 10.3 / 10.3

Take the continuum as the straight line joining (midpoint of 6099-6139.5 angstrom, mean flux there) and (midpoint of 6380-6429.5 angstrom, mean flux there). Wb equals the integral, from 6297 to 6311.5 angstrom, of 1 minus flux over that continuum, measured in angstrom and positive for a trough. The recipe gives 1.0 angstrom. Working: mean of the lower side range 10.1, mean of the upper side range 10.5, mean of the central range 9.66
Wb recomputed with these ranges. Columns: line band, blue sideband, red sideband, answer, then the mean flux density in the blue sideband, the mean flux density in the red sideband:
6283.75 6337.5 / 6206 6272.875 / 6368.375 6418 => -4.9 angstrom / 8.28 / 10.3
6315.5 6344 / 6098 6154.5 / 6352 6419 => -0.8 angstrom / 10.2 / 10.3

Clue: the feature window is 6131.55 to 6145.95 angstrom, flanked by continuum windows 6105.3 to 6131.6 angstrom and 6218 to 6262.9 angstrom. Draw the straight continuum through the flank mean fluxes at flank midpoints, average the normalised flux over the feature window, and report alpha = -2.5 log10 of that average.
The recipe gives -0.11 mag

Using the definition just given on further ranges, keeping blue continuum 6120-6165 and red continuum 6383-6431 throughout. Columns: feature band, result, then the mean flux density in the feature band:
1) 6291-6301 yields 0.07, 9.59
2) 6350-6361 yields -0.03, 10.7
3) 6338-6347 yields -0.05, 10.9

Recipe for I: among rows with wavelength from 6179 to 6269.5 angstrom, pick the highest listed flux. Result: 9.917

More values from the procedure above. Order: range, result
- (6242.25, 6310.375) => 10.04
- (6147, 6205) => 10.54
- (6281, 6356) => 11.69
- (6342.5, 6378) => 11.55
